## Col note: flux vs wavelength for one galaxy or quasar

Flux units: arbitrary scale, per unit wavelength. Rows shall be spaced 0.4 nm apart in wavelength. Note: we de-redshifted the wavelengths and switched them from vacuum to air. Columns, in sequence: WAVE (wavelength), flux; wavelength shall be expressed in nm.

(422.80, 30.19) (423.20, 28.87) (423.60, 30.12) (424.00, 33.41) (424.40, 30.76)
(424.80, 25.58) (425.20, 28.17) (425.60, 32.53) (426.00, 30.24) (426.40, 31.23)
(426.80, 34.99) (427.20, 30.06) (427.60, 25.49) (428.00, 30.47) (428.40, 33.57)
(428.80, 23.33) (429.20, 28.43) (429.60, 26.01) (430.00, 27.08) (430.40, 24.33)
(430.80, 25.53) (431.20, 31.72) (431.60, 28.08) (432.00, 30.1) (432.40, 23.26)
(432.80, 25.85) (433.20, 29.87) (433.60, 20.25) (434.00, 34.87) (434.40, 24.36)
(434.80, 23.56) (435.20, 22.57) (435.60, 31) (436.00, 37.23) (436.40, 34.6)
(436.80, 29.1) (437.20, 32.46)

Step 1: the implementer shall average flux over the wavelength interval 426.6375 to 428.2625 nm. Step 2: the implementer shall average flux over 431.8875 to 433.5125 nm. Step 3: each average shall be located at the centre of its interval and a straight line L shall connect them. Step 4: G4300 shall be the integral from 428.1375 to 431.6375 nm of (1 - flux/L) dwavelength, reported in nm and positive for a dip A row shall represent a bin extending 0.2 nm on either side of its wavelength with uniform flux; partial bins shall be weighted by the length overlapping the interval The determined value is 0.12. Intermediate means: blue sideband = 30.3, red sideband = 26.6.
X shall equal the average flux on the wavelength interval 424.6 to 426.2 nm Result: 29.1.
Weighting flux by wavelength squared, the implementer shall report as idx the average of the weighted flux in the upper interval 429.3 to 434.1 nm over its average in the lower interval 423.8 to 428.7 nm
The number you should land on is 0.92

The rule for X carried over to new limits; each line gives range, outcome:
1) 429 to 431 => 26.3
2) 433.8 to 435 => 27.6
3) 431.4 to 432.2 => 29.1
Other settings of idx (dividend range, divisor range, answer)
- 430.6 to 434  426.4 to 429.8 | 0.95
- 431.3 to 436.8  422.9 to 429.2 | 0.98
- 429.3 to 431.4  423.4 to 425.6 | 0.93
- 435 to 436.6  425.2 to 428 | 1.07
